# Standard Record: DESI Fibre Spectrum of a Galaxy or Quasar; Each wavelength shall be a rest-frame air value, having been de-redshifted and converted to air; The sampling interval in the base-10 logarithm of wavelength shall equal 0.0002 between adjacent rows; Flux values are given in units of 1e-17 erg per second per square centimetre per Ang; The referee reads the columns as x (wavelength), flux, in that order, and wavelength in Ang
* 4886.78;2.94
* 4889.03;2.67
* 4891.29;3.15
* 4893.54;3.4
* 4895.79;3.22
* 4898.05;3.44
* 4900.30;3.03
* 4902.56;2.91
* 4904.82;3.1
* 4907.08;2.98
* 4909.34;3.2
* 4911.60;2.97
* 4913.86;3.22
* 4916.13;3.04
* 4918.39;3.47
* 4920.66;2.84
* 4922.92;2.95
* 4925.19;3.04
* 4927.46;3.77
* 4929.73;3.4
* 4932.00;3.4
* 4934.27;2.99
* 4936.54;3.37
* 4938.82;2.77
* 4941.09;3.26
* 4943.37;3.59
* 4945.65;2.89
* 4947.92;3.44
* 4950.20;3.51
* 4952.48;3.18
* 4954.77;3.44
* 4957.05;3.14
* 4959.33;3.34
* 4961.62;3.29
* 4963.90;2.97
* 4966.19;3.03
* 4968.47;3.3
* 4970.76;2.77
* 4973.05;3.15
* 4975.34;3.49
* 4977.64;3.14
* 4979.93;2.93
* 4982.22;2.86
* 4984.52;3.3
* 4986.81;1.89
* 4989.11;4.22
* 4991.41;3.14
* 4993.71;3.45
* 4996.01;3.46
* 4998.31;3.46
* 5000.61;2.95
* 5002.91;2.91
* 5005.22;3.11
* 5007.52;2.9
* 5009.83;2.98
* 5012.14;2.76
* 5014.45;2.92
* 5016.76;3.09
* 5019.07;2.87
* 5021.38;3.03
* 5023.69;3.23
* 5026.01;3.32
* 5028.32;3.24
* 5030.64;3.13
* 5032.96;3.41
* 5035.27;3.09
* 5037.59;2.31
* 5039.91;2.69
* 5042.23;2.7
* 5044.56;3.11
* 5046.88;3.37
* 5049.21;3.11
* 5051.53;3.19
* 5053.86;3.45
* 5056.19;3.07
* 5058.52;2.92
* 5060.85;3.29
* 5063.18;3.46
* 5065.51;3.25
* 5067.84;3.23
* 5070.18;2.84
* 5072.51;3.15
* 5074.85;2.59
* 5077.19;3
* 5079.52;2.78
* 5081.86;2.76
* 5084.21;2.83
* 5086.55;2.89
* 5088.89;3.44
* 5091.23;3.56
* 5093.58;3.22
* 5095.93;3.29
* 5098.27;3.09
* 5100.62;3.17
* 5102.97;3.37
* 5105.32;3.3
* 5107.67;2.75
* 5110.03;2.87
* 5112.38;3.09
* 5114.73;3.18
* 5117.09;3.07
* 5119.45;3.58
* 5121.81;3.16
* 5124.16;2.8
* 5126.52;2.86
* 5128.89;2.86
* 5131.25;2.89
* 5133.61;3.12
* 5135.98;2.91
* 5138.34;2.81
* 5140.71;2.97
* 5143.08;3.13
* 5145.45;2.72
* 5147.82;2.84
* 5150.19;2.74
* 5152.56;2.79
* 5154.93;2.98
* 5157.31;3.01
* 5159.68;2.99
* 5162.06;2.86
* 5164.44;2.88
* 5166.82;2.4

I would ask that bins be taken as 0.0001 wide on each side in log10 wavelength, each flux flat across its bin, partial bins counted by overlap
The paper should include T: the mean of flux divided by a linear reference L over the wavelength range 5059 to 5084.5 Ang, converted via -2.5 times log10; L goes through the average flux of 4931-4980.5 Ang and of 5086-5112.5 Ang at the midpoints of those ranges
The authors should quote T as 0.06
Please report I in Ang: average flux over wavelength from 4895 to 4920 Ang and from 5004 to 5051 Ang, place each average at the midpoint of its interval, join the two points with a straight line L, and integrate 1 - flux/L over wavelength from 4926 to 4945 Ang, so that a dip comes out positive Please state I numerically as -1.2 Ang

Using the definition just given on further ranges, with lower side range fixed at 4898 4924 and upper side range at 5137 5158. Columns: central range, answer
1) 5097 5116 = -1.2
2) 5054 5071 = -1.3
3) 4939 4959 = -1.5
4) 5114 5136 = -1.1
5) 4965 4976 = -0.4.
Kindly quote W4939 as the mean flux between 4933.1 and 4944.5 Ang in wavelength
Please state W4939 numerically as 3.2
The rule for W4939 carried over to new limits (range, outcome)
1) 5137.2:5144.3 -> 2.97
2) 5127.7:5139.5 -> 2.92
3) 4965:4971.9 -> 3.03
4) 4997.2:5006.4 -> 3.11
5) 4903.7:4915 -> 3.09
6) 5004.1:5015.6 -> 2.93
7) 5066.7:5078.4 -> 2.96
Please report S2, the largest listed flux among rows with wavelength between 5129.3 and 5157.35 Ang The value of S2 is 3.13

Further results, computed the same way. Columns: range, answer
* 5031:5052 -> 3.41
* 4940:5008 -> 4.22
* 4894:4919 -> 3.47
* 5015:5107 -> 3.56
